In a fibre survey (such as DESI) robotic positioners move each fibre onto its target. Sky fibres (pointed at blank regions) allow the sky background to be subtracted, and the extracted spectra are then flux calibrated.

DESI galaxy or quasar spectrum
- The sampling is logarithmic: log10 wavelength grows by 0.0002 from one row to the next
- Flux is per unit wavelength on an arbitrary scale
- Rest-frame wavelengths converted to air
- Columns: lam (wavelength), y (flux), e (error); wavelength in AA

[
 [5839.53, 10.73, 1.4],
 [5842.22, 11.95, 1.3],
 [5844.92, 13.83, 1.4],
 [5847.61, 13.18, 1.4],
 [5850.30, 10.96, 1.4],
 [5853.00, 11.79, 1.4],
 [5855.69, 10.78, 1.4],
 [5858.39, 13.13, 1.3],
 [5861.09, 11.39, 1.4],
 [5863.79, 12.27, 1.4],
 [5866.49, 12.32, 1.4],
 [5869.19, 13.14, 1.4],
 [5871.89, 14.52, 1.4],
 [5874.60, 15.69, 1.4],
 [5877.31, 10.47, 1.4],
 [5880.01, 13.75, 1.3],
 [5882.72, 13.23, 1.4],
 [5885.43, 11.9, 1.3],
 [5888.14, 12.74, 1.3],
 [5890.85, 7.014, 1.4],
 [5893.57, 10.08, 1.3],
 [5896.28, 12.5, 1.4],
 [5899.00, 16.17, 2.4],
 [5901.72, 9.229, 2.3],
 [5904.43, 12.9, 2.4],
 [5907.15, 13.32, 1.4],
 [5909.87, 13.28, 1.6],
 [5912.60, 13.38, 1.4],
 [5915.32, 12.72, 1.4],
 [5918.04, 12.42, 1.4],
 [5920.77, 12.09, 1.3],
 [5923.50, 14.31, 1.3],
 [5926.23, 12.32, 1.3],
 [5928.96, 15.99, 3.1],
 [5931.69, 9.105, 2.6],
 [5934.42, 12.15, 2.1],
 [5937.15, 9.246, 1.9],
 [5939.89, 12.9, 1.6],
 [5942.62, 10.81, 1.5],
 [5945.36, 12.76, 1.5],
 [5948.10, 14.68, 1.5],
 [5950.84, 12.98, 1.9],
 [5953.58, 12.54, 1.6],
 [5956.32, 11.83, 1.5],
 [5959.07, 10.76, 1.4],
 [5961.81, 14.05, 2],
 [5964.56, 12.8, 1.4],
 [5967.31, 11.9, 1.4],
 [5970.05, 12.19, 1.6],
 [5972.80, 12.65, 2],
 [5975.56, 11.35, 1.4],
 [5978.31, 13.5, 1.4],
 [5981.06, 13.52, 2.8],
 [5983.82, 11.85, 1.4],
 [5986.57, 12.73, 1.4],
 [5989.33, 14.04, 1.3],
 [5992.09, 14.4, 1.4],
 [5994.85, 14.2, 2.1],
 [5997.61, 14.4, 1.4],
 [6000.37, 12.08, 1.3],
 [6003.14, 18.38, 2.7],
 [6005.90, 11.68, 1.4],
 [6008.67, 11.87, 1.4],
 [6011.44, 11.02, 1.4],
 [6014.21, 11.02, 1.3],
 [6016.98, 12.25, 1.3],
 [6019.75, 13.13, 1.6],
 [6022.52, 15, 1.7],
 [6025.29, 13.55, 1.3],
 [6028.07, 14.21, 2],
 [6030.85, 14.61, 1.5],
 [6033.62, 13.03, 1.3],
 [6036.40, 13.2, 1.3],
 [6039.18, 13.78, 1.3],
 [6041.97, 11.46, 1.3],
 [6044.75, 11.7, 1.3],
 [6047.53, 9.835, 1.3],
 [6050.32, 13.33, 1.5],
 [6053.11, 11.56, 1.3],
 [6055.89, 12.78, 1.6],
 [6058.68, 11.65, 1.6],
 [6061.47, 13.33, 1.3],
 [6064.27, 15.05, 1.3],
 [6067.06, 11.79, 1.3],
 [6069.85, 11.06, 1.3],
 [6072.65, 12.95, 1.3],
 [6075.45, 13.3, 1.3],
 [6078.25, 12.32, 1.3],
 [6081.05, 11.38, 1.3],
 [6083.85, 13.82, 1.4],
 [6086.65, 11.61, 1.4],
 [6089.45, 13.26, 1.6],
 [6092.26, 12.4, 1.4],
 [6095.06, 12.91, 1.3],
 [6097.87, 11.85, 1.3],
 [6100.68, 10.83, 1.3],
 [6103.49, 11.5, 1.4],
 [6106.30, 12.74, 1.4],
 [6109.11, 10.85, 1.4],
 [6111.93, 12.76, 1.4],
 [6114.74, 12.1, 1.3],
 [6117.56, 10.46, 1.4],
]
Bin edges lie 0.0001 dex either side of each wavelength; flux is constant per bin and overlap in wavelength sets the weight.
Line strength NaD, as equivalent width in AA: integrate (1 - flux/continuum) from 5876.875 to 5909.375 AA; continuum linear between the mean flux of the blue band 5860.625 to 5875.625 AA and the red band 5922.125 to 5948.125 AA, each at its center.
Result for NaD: 2.2 AA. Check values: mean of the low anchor 13.3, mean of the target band 12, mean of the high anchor 12.3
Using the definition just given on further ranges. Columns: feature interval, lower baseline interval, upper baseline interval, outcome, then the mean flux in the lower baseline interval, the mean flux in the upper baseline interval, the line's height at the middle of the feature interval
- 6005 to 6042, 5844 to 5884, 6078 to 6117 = -1.8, 12.7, 12.1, 12.3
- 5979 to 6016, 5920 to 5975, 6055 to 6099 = -2.1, 12.4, 12.6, 12.5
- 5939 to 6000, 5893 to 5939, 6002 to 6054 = -0.9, 12.5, 12.9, 12.7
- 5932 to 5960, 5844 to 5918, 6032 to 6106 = 1.0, 12.4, 12.4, 12.4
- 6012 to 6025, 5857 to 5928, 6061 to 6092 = -0.2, 12.6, 12.7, 12.6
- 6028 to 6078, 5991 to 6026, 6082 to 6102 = 0.6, 13.3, 12.4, 12.8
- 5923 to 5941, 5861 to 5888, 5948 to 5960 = 0.5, 12.9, 12.4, 12.5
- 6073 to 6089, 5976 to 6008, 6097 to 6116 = -0.5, 13.6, 11.8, 12.2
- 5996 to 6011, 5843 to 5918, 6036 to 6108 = -1.4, 12.4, 12.3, 12.4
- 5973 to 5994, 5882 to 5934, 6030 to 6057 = -1.1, 12.3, 12.5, 12.4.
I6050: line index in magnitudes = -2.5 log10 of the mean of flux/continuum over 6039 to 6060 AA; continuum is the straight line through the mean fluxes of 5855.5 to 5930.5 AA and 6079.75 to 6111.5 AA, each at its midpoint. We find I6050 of 0.03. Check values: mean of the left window 12.6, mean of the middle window 11.9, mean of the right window 12.1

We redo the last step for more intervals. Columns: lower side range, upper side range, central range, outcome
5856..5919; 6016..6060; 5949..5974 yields 0.02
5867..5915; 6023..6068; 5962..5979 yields 0.02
